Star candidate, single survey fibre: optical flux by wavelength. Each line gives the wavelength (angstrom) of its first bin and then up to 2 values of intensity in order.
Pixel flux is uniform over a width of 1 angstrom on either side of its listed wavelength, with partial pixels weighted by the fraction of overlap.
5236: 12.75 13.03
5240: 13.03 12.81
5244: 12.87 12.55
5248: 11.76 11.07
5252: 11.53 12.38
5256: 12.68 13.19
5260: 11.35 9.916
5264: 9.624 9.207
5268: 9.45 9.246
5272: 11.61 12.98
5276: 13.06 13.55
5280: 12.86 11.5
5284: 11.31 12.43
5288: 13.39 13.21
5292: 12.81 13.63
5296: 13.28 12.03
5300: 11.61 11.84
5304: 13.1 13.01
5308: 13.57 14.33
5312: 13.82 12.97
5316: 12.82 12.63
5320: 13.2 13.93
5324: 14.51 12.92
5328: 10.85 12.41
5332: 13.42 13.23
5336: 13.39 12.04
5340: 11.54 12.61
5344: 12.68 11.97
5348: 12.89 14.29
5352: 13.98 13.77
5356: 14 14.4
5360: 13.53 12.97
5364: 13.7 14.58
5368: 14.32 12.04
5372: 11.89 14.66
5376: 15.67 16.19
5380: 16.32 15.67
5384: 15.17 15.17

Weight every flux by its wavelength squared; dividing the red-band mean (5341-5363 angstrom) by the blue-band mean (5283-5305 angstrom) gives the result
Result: 1.08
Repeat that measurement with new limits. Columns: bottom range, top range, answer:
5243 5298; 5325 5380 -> 1.16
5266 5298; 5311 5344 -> 1.08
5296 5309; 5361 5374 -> 1.09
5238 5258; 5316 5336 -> 1.08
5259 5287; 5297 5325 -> 1.18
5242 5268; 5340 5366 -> 1.21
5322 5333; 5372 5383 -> 1.21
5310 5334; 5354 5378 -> 1.08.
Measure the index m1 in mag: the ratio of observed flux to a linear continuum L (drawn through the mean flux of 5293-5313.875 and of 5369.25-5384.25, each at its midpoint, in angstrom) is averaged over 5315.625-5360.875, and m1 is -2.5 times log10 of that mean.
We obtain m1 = 0.06 mag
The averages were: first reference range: 13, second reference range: 14.7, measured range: 13.1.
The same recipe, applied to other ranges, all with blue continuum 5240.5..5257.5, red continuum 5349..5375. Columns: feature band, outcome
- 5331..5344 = 0.057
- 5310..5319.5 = -0.009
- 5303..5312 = -0.043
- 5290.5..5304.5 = 0.022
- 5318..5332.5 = 0.020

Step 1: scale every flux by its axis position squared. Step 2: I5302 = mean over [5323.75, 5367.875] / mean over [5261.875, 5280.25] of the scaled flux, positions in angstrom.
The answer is 1.22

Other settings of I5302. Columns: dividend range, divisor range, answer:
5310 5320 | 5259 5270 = 1.37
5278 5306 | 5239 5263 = 1.06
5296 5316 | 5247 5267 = 1.17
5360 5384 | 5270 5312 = 1.17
